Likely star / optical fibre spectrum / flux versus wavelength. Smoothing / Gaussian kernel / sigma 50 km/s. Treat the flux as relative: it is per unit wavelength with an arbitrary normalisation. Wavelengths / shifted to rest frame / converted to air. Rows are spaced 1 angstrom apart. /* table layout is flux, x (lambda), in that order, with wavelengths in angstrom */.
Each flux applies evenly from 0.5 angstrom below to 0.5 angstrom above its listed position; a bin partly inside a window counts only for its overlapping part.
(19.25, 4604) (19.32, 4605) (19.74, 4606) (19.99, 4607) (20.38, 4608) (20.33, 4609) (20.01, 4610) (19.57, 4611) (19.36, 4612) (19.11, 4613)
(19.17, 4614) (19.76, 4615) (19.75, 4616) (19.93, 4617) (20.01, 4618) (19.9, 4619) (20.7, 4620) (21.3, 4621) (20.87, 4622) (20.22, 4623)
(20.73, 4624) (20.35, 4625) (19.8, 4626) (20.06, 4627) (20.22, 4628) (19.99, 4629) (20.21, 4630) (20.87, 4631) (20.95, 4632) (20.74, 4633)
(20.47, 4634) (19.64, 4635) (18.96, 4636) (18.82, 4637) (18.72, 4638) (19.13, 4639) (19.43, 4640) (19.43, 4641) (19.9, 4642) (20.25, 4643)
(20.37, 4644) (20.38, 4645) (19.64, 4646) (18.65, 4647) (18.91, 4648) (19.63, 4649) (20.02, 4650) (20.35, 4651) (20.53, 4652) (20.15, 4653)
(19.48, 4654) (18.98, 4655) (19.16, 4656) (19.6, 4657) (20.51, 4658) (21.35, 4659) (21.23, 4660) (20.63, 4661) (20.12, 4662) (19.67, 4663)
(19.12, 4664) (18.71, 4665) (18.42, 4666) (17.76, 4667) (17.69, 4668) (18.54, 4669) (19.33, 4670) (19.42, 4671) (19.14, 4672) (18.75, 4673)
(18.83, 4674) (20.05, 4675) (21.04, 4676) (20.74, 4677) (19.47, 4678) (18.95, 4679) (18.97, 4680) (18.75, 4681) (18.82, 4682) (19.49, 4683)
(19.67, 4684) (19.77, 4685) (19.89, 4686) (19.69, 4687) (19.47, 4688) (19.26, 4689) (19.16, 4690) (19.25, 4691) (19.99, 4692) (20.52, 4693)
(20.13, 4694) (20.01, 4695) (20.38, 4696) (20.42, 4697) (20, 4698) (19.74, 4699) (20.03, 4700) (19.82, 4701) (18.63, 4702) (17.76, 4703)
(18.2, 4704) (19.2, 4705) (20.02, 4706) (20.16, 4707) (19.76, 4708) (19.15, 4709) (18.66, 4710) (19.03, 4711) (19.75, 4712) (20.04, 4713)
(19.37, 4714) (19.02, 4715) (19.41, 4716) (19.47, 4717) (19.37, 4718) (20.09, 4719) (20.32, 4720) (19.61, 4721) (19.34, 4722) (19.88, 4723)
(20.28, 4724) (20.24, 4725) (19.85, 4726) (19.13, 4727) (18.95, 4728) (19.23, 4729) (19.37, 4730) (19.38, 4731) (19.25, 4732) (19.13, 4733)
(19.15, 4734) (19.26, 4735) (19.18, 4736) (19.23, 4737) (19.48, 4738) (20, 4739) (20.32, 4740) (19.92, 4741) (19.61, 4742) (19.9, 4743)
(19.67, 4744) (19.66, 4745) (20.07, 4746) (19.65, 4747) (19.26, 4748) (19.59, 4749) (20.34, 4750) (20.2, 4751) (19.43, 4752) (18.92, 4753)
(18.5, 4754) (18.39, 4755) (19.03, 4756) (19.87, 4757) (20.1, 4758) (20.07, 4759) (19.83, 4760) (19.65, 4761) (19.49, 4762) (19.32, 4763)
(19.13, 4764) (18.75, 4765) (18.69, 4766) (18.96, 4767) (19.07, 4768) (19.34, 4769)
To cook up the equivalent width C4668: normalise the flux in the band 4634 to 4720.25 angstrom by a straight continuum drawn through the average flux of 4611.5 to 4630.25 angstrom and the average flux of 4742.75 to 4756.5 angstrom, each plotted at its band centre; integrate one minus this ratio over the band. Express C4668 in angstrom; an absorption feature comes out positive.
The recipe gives 1.2 angstrom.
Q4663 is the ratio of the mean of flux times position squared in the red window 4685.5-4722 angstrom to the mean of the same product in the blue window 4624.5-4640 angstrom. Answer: 1.0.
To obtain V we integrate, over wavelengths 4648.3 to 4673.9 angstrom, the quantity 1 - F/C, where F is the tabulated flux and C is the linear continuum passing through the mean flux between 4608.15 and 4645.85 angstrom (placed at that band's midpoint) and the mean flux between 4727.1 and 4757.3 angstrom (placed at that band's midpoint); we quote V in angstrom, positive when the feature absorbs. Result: 0.4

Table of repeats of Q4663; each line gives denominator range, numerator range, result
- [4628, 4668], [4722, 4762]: 1.03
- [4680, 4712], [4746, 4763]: 1.03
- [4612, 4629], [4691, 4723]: 1.01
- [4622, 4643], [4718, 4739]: 1.02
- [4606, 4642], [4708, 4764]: 1.03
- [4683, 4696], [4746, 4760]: 1.02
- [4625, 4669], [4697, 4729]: 1.02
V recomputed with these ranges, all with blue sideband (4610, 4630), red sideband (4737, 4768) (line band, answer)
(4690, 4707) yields 0.1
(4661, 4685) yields 0.7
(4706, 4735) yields 0.2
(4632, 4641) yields 0.2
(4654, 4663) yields -0.1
